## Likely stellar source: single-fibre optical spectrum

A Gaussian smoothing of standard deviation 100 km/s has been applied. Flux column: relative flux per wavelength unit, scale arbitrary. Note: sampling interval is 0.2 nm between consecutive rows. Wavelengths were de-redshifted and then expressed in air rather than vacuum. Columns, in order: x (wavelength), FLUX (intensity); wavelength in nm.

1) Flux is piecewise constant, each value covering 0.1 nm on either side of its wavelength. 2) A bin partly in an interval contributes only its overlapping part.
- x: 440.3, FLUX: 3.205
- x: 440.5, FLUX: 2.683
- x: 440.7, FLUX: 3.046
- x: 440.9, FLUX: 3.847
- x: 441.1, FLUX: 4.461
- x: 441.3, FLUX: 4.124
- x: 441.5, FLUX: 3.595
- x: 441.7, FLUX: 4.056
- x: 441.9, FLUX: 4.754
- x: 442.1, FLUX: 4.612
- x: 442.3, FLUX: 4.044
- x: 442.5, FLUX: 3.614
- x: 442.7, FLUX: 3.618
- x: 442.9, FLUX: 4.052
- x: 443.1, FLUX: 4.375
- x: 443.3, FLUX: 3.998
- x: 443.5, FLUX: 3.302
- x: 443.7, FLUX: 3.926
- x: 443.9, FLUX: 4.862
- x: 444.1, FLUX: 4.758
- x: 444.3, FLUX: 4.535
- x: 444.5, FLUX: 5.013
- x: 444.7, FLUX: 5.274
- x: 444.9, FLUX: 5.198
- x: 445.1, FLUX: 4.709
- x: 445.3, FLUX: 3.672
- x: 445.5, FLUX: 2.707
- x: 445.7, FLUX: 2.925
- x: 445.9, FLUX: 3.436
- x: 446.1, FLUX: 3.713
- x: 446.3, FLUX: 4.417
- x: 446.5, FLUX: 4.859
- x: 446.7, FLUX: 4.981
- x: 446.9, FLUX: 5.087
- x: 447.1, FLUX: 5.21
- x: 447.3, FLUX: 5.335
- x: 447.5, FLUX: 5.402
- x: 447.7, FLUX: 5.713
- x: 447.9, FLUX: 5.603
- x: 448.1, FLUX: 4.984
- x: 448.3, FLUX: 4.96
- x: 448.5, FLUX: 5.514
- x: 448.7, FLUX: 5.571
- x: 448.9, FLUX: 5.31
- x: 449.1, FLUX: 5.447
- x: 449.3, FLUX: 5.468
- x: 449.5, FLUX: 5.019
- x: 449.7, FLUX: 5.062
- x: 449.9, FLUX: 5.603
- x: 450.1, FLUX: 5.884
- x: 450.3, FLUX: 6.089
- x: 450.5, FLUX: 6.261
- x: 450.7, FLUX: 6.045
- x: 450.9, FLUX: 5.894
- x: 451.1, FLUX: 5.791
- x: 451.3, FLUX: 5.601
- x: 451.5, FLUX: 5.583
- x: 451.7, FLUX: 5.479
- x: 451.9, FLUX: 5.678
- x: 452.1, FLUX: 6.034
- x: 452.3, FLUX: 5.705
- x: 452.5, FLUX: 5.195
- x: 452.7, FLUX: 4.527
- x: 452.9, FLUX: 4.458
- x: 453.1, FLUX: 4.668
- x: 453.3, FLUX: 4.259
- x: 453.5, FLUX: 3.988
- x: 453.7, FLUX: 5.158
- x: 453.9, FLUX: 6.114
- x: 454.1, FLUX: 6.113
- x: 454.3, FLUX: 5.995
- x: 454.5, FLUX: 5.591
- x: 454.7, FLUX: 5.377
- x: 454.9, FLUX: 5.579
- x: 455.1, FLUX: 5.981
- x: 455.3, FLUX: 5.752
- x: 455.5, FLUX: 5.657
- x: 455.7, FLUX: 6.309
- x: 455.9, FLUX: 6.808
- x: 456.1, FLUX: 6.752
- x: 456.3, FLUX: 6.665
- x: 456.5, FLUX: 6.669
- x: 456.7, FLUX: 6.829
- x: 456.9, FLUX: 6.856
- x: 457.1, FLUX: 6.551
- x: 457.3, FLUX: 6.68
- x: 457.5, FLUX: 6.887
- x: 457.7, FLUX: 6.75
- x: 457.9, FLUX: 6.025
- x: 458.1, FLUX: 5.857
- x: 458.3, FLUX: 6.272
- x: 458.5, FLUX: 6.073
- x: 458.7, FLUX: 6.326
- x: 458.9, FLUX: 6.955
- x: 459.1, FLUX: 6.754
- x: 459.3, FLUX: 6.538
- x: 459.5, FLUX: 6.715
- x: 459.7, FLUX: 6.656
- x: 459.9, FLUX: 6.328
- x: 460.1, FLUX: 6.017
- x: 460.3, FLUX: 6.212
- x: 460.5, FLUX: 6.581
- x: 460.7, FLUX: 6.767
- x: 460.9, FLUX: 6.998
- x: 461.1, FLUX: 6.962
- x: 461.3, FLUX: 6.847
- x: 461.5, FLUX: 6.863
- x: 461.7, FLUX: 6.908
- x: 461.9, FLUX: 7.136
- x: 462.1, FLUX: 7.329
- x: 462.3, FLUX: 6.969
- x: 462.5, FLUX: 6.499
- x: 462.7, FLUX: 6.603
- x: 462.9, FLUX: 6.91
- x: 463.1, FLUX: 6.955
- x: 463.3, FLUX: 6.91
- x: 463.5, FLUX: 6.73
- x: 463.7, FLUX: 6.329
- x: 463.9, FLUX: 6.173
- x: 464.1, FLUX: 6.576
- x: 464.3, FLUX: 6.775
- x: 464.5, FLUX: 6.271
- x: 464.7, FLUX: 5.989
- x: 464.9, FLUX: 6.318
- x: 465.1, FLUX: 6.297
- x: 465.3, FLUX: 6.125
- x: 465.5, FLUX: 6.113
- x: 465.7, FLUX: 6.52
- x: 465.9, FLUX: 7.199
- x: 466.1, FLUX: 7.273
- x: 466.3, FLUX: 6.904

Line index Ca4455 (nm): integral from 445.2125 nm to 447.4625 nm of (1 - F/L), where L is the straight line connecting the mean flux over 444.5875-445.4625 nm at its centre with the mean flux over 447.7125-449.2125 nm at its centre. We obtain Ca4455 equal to 0.30 nm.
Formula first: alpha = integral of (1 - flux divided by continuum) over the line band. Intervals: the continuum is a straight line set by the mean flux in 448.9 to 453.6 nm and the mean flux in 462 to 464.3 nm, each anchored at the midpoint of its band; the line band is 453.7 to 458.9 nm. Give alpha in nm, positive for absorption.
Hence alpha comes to -0.26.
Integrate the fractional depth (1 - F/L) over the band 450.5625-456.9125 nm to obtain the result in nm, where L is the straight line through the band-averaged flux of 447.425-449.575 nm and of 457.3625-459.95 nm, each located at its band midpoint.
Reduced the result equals 0.25 nm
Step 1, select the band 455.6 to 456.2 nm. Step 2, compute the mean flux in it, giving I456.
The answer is 6.62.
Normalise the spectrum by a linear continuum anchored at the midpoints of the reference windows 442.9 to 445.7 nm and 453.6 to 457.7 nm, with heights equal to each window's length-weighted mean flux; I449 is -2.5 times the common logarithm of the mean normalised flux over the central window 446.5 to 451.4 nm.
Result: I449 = -0.08 mag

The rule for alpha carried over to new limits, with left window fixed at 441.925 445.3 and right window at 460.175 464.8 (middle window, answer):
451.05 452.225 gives -0.07 nm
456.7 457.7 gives -0.12 nm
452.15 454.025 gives 0.20 nm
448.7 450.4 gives -0.13 nm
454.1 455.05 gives 0.00 nm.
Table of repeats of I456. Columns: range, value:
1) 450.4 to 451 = 6.07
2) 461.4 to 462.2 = 7.06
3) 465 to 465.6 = 6.18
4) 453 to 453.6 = 4.3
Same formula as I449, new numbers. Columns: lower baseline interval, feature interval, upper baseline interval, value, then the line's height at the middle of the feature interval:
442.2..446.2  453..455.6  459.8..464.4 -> 0.034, 5.57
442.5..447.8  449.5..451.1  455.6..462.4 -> -0.106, 5.24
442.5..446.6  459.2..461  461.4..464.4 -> -0.026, 6.38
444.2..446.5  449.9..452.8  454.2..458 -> -0.068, 5.36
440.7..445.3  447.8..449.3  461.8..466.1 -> -0.098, 4.89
